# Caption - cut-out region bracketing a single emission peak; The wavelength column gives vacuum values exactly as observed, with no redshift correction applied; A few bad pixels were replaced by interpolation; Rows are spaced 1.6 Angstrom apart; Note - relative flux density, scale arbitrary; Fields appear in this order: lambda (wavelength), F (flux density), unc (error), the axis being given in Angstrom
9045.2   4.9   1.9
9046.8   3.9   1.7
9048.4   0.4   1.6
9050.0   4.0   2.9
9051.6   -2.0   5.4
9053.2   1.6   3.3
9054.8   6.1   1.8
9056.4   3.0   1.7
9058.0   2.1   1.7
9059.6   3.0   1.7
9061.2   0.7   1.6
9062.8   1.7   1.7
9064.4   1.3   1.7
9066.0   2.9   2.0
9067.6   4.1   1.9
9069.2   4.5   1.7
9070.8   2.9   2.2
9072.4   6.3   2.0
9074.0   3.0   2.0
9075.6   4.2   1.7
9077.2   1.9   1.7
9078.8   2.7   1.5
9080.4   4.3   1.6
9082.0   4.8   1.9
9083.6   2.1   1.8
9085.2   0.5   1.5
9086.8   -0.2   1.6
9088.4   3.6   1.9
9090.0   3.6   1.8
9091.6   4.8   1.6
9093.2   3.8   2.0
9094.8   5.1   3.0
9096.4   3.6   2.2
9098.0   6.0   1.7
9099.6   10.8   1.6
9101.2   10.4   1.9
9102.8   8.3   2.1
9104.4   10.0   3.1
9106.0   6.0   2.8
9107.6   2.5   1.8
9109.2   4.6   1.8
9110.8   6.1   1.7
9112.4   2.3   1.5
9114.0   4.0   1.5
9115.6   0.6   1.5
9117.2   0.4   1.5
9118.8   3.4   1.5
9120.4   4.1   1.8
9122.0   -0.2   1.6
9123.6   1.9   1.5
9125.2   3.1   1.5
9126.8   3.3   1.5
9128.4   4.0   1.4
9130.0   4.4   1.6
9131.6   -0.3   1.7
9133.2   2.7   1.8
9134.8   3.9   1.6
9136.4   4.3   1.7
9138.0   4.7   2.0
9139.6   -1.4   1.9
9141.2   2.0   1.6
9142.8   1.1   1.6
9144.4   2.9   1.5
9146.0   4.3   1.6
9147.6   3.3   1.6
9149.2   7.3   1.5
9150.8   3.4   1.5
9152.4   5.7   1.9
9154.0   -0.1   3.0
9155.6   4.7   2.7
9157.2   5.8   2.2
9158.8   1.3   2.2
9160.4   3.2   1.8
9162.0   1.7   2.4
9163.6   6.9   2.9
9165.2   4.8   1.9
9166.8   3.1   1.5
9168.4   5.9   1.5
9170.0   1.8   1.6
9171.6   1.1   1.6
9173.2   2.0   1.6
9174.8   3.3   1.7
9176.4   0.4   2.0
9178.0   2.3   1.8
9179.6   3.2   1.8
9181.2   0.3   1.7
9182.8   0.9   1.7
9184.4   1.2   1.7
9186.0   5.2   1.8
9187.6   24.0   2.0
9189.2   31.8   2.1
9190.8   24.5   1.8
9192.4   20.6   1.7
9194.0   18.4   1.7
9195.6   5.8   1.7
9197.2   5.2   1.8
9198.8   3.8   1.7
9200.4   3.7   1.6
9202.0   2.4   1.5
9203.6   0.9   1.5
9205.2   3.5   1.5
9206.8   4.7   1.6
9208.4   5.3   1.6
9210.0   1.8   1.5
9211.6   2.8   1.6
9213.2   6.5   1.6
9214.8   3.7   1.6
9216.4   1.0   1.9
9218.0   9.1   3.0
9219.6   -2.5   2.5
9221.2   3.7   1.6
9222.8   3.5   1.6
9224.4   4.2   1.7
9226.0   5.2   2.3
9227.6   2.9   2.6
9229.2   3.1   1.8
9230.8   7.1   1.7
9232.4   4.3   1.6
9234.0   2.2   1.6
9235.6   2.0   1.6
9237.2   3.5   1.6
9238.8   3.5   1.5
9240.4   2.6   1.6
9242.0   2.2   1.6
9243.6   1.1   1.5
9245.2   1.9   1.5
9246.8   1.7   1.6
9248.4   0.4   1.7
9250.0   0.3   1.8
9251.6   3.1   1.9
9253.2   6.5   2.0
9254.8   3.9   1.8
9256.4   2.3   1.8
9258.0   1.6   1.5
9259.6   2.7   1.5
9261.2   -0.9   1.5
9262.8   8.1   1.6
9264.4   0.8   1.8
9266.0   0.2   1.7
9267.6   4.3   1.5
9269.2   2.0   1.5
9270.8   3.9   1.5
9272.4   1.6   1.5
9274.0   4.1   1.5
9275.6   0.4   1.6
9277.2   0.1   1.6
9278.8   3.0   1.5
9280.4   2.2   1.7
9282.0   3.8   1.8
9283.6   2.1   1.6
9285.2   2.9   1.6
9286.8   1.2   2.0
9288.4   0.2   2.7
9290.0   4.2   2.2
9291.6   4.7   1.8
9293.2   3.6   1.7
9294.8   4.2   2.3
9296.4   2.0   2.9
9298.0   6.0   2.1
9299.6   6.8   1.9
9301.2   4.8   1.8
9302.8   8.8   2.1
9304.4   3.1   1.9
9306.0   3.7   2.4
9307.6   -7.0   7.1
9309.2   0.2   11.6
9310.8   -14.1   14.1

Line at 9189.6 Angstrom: [O III] 5007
